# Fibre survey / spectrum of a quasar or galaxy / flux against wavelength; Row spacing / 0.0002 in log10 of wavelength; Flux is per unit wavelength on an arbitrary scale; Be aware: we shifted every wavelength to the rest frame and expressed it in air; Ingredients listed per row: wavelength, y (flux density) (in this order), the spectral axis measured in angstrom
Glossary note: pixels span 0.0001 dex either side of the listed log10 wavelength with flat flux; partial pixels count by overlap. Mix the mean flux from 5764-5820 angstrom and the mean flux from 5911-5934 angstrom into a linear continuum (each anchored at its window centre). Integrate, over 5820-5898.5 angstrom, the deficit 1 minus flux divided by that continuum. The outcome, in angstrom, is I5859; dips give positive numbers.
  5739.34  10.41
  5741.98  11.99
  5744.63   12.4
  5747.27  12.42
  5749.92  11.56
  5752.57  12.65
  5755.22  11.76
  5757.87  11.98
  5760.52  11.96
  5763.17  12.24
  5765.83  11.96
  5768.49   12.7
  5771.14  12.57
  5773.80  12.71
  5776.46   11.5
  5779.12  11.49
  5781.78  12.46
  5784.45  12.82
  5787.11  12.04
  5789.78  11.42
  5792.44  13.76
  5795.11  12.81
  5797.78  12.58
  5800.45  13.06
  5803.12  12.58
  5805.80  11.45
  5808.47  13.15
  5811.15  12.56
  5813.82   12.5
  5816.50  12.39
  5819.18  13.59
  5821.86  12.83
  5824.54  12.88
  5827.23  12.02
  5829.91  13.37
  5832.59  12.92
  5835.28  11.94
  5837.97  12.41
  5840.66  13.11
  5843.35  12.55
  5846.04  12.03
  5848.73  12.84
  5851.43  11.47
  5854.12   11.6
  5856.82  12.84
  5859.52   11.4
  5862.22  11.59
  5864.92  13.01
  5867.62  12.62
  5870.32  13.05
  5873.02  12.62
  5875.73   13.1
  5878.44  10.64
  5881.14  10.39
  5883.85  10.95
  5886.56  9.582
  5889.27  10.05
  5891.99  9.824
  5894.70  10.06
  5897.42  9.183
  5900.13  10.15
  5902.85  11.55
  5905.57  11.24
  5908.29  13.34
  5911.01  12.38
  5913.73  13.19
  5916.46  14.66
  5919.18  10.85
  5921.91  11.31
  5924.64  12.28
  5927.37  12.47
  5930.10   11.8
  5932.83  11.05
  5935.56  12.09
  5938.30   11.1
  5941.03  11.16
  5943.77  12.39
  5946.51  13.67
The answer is 3.2 angstrom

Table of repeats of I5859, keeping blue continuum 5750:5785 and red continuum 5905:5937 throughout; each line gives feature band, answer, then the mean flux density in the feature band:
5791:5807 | -0.7 angstrom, 12.7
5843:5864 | 0.3 angstrom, 12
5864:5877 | -0.7 angstrom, 12.9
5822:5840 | -0.6 angstrom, 12.6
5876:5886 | 1.1 angstrom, 10.8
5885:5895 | 1.9 angstrom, 9.88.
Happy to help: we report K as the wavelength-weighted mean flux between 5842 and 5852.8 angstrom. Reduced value 12.2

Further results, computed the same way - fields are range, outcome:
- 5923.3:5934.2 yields 11.9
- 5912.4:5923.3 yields 12.5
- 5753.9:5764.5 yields 12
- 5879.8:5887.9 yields 10.3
